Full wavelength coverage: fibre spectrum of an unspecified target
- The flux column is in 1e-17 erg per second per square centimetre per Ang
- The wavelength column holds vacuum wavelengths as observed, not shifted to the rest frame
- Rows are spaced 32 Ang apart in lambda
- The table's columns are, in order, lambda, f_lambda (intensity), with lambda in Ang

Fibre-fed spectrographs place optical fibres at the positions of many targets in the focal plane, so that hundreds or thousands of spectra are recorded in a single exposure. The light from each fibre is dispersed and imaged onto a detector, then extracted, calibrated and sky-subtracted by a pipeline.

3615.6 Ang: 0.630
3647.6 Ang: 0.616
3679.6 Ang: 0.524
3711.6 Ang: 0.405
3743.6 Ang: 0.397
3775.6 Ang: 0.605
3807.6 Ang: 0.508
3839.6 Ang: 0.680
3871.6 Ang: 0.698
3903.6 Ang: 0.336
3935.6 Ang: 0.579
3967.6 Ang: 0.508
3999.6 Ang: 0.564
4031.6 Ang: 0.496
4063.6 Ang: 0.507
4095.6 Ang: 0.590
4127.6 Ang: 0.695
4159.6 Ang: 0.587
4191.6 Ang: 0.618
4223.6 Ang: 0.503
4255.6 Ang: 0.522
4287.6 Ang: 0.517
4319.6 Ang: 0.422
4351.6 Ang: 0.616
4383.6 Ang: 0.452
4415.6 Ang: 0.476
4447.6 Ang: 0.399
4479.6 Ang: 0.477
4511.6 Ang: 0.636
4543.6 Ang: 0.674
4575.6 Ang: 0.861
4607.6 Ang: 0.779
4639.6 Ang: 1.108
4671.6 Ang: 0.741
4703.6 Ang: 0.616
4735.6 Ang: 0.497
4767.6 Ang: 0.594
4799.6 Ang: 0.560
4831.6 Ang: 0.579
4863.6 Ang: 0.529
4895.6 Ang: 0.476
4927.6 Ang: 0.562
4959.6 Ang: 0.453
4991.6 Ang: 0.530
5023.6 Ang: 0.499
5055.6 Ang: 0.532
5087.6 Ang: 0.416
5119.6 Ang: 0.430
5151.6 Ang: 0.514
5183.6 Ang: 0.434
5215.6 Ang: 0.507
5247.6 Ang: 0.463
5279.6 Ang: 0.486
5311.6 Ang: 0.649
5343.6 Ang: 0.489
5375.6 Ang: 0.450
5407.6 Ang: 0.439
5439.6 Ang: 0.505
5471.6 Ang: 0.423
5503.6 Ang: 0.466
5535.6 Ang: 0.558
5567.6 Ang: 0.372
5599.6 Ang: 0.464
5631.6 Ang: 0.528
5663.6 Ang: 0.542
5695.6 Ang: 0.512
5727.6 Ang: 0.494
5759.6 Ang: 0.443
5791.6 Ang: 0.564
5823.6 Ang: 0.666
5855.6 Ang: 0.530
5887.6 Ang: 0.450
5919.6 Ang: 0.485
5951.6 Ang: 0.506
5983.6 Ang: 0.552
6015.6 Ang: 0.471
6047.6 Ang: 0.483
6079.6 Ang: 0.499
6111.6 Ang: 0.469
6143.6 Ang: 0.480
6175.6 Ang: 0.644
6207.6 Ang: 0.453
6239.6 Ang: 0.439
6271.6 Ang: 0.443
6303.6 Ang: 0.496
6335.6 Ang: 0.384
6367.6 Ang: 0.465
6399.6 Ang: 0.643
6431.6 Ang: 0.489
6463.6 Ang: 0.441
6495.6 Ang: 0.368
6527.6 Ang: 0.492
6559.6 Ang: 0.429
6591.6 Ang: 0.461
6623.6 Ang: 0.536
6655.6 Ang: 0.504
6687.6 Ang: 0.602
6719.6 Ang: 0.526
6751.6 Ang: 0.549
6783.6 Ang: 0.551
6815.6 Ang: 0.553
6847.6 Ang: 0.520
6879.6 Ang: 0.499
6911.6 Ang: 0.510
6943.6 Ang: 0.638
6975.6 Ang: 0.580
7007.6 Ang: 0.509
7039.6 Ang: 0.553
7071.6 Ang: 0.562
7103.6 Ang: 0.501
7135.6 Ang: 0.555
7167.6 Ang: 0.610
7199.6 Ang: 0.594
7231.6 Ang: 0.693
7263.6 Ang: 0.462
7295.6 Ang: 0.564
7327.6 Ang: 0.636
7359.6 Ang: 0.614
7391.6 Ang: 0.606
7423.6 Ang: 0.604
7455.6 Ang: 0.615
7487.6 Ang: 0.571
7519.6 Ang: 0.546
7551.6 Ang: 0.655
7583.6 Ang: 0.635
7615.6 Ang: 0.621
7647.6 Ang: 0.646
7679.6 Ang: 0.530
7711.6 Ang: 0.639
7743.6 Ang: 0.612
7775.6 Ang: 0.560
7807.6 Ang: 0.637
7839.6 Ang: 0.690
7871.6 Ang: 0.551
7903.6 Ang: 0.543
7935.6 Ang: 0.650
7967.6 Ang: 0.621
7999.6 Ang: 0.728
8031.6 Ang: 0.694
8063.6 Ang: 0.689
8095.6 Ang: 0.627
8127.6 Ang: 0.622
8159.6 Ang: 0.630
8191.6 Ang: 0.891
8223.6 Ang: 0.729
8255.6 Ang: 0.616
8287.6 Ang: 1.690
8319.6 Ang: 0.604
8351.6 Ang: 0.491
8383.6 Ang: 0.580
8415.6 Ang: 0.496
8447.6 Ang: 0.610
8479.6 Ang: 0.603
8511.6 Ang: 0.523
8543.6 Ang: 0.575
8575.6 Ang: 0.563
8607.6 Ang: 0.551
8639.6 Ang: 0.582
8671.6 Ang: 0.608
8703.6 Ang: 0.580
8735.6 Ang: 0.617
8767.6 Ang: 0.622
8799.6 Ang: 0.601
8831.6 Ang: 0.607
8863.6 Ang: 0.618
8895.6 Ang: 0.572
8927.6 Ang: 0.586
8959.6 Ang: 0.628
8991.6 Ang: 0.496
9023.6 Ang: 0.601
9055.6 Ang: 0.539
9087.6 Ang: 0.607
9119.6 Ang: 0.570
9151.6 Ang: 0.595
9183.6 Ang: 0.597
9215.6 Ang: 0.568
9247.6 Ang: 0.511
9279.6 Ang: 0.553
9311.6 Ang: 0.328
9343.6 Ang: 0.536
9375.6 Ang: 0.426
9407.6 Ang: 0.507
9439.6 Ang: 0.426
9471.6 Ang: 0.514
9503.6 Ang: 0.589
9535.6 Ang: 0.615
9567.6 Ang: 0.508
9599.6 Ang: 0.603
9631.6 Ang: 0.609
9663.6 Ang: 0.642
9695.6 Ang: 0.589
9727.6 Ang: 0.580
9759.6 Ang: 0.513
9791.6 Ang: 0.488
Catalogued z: 0.65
